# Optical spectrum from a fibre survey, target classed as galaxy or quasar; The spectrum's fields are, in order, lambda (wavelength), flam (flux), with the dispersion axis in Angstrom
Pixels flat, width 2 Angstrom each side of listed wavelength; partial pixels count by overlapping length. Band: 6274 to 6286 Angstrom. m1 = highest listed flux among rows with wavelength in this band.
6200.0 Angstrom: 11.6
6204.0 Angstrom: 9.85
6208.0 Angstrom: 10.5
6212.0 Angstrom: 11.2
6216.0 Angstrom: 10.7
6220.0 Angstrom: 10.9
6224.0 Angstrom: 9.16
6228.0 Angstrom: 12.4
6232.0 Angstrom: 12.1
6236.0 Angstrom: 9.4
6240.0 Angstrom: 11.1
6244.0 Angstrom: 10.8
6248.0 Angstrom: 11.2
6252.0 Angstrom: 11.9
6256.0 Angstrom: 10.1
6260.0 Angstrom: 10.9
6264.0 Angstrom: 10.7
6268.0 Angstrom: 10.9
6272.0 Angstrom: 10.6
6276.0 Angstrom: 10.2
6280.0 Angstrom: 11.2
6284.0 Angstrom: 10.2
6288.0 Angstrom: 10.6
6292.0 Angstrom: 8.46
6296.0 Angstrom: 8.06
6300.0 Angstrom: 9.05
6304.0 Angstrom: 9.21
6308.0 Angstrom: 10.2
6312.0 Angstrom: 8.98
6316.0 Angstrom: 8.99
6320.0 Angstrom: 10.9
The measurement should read 11.2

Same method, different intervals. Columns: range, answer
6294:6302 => 9.05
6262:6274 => 10.9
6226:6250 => 12.4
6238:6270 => 11.9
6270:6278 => 10.6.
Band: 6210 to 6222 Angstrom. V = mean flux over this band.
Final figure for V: 10.9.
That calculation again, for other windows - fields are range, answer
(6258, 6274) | 10.8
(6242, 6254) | 11.3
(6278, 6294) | 10.1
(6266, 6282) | 10.7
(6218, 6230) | 10.8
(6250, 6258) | 11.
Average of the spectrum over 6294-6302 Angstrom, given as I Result 8.55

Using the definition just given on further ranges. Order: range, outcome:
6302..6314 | 9.46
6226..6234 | 12.2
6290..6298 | 8.26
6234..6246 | 10.4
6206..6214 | 10.8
